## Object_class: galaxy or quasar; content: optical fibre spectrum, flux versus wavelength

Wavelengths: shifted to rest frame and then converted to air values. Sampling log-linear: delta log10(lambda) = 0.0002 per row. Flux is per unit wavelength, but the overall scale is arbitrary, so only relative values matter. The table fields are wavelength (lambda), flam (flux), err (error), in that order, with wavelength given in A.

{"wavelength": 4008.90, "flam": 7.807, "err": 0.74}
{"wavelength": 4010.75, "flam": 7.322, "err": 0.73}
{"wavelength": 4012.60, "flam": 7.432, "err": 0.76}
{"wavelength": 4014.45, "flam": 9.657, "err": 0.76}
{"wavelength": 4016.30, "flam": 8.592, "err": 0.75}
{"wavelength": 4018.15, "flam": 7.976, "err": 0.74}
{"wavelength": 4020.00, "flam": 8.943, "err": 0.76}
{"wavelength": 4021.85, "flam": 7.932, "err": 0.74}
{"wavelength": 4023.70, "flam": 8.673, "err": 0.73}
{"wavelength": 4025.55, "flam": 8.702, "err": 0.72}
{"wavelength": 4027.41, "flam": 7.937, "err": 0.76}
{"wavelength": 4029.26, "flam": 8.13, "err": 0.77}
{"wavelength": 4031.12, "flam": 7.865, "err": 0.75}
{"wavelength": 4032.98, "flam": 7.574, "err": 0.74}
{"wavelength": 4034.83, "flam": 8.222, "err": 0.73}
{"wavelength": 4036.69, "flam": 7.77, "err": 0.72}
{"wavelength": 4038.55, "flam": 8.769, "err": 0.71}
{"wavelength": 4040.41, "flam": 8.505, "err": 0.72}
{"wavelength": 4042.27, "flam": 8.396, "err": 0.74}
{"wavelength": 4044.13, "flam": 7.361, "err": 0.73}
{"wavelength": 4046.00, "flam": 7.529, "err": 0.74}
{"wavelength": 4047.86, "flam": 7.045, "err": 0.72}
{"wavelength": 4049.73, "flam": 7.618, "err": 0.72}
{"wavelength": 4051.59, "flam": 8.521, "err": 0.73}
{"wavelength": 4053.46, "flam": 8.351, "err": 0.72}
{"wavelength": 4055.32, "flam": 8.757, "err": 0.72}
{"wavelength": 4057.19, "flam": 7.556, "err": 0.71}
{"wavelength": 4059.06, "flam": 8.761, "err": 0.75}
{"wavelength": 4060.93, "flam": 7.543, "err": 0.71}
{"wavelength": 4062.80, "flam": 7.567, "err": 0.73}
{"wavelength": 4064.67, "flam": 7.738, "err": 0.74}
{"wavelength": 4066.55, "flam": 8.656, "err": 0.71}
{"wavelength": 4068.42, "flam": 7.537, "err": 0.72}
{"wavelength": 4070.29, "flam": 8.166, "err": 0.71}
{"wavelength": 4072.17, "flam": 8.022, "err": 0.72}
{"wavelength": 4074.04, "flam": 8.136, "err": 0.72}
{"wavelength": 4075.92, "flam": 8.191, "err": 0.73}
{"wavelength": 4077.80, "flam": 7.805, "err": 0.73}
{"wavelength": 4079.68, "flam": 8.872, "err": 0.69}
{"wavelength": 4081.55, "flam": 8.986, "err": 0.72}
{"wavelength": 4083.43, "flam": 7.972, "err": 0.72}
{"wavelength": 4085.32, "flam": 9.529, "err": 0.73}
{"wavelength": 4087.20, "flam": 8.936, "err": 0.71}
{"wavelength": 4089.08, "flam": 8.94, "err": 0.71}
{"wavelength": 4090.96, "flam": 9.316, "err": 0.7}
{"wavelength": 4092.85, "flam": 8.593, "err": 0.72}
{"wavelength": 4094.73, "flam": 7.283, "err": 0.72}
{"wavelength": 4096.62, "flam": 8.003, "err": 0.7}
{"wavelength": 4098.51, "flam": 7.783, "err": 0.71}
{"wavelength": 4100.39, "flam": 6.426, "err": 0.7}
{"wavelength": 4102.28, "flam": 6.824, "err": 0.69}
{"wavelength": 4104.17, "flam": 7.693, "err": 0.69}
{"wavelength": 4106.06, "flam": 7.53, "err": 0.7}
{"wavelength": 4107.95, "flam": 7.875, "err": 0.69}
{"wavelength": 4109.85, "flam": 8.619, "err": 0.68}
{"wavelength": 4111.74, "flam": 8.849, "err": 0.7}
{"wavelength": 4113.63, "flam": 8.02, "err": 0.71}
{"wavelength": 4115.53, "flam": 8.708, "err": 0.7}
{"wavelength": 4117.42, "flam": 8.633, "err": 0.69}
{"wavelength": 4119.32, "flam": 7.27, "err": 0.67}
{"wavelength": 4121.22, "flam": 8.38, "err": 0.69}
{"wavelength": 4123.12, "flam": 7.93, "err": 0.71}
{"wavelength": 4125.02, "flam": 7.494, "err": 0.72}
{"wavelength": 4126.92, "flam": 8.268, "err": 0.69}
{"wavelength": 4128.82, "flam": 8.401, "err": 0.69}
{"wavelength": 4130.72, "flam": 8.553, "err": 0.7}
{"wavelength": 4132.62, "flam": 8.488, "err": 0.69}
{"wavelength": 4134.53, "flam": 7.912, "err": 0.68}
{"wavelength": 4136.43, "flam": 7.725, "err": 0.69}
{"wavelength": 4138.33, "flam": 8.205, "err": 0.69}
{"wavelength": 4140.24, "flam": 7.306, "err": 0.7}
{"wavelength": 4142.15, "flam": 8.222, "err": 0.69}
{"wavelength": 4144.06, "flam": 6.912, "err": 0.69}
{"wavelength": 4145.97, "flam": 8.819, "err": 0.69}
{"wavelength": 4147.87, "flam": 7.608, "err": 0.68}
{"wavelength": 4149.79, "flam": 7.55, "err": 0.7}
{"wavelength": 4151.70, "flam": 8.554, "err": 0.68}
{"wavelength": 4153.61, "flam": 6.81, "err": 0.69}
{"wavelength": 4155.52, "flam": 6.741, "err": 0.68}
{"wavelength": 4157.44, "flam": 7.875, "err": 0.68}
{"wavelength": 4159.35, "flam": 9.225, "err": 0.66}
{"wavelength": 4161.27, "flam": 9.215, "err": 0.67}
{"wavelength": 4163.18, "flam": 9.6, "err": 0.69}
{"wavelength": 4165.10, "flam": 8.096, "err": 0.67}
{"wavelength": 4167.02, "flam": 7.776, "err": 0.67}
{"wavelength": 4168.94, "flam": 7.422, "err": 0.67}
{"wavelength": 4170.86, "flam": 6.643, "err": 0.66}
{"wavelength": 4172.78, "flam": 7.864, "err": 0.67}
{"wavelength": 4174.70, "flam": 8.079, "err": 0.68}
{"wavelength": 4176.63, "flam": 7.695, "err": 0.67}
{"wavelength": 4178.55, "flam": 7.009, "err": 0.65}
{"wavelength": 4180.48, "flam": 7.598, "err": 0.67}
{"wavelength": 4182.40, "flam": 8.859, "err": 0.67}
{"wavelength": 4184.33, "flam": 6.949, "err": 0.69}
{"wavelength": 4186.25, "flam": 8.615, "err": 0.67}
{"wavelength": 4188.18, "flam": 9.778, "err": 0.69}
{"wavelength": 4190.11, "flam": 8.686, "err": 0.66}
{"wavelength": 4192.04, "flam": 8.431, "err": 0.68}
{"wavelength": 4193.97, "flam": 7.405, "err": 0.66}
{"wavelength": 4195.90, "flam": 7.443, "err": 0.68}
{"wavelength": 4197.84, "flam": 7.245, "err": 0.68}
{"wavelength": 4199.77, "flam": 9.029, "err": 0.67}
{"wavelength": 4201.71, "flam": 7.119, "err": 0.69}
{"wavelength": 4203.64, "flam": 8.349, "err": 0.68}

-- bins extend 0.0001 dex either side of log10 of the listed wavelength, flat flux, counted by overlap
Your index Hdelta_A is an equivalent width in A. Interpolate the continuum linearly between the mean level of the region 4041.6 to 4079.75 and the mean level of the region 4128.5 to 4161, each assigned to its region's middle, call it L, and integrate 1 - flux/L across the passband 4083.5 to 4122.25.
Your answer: -0.9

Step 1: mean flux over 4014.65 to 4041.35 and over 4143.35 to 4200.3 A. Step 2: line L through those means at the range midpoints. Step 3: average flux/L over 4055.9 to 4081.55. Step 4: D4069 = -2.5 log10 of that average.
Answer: 0.02 mag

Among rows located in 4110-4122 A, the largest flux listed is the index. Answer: 8.849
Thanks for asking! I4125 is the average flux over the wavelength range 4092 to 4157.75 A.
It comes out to 7.88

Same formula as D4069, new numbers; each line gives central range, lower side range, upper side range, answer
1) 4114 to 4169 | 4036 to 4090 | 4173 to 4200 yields 0.00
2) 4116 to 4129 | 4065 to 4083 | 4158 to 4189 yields 0.02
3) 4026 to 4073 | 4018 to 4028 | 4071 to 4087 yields 0.06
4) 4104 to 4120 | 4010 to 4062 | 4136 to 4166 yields -0.01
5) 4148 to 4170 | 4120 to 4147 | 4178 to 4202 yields 0.00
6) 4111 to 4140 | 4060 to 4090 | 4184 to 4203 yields 0.01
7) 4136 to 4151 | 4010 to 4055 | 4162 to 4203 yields 0.03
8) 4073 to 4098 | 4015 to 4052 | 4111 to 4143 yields -0.05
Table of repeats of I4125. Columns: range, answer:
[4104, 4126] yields 8.09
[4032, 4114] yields 8.1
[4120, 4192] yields 8.03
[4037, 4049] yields 7.92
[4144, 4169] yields 8.08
